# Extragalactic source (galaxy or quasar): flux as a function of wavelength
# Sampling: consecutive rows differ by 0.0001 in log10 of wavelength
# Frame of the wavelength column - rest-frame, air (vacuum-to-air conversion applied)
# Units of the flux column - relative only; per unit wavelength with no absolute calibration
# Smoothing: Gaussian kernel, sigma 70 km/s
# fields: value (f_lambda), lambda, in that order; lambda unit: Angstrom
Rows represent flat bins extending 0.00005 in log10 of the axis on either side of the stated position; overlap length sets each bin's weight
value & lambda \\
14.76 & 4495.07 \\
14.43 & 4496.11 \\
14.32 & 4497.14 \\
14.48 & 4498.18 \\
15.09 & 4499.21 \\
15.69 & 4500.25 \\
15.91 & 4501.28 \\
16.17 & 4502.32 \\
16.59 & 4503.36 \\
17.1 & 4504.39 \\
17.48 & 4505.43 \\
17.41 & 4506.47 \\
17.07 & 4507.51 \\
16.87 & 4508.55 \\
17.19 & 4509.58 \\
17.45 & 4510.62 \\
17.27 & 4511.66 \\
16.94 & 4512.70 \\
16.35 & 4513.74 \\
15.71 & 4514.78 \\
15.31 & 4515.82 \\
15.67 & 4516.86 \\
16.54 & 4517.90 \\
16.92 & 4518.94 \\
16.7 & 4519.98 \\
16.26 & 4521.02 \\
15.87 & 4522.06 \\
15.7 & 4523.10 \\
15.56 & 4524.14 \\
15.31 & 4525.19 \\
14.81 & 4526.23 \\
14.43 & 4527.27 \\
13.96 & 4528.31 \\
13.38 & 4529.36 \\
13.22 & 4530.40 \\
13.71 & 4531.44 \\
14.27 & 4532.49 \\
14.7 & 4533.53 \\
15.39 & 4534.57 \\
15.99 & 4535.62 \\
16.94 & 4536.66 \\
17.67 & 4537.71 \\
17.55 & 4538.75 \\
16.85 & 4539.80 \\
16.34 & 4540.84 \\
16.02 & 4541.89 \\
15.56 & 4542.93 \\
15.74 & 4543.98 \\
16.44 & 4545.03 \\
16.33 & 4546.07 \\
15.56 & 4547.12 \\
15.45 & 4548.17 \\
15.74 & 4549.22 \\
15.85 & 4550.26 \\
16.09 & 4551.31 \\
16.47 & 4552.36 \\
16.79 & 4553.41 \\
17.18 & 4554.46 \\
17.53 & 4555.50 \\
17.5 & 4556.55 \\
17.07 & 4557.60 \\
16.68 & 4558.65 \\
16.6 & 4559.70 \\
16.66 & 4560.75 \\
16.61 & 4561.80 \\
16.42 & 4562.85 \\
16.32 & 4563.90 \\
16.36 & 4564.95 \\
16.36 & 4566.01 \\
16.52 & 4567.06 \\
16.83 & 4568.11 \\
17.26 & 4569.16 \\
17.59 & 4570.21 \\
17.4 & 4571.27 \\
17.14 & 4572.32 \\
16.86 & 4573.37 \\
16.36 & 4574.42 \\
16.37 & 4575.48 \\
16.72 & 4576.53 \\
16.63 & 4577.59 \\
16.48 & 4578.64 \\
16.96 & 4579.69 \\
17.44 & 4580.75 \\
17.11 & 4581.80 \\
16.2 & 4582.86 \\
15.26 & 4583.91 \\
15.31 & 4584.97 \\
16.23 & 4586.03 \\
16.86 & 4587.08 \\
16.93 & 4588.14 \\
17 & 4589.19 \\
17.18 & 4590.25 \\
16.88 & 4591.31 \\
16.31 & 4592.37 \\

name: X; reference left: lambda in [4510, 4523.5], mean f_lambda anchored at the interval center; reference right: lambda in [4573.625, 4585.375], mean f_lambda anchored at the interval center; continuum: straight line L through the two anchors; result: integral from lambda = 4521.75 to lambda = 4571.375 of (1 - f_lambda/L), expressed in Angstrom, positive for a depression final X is 1.1 Angstrom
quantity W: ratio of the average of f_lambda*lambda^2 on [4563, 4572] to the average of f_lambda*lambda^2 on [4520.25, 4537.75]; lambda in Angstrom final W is 1.1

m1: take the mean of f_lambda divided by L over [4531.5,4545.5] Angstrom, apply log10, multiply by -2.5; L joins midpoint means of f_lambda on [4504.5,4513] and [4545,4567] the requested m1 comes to 0.05 mag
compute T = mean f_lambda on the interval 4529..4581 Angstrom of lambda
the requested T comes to 16.3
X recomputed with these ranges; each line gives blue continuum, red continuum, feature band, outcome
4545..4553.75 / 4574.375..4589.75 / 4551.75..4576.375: -0.8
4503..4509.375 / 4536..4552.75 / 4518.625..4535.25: 1.7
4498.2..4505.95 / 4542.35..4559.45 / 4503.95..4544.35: 0.7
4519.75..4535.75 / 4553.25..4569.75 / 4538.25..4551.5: -0.2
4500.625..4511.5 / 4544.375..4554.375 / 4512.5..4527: 0.6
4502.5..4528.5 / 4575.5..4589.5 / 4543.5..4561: 0.0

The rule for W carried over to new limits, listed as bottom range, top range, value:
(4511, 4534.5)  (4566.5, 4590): 1.11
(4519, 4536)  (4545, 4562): 1.11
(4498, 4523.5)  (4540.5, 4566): 1.02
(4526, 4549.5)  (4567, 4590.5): 1.10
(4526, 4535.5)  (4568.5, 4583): 1.21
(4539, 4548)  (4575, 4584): 1.05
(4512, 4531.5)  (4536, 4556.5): 1.08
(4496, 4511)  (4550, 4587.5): 1.05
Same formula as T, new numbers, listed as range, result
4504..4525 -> 16.5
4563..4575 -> 16.8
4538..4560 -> 16.5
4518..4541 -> 15.5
